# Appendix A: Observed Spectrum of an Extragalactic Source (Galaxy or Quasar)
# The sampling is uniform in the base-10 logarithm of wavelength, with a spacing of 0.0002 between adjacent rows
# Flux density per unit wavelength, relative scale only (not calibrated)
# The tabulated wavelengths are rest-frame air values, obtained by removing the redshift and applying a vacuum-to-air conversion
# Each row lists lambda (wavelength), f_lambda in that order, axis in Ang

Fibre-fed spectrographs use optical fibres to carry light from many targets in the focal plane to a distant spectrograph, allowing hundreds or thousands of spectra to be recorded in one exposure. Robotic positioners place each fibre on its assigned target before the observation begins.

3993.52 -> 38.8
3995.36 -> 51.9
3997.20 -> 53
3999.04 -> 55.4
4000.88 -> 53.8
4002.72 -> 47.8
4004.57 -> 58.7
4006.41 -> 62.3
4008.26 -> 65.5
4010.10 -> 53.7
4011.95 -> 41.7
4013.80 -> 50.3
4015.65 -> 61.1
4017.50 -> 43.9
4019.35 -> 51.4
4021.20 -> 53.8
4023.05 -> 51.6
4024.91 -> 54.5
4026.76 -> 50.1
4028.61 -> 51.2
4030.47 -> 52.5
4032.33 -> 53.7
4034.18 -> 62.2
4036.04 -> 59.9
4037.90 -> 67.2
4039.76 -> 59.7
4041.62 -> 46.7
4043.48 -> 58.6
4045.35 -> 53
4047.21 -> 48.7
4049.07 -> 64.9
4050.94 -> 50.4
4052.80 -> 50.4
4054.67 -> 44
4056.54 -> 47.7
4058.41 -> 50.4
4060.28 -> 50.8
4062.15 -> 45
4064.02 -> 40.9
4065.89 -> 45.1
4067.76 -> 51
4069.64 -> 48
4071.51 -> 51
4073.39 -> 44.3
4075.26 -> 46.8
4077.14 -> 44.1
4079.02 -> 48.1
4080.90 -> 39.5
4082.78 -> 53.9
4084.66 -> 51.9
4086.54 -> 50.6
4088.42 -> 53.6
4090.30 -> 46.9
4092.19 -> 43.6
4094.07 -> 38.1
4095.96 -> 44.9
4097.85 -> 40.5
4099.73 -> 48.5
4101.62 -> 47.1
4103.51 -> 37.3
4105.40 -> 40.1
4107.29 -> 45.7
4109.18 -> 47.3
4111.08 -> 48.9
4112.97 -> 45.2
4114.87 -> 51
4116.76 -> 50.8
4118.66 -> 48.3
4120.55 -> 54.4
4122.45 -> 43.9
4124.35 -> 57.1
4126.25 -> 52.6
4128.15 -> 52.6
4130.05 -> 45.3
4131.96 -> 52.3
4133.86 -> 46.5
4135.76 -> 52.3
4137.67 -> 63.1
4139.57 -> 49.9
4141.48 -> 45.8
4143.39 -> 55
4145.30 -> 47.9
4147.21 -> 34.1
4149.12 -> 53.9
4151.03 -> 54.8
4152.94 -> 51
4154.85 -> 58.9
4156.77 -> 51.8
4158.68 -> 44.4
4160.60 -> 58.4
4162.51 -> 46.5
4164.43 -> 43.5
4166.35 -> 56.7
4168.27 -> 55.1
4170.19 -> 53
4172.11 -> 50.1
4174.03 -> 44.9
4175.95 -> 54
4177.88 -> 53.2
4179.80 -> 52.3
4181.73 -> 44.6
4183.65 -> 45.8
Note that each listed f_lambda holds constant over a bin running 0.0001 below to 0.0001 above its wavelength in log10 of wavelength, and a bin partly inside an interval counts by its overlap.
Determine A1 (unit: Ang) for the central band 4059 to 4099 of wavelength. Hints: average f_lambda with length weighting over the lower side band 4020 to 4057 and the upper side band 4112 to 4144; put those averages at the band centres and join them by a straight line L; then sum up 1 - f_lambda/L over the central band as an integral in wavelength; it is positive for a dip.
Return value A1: 4.6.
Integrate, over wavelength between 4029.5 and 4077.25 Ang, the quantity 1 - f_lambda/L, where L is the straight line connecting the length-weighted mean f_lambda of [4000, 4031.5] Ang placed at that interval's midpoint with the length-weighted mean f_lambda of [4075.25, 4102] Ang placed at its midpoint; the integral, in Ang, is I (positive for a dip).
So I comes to -1.7 Ang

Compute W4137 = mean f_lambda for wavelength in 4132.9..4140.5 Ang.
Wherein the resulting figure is 53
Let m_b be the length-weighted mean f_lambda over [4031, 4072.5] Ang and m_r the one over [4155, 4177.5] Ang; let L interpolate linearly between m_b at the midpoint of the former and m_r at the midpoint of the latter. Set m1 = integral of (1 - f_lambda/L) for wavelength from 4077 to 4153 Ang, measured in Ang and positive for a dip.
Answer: 4.9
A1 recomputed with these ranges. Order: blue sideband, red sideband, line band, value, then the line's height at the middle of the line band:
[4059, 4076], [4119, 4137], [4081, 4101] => 0.7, 48.6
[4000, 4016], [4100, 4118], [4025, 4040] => -1.2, 52.6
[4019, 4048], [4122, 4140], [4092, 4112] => 3.4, 52.7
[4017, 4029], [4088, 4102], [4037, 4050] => -2.0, 49.4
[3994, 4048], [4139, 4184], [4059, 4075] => 1.8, 52.9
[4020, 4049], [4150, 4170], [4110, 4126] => 0.9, 53.2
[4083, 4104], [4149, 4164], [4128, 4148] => 0.3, 50.4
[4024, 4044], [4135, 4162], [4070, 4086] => 2.0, 54.2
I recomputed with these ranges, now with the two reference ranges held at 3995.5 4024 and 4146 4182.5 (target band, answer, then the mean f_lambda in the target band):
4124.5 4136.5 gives 0.1 Ang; 50.7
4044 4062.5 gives 0.6 Ang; 50.9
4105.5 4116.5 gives 0.9 Ang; 47.2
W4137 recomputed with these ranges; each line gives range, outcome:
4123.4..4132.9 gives 51.9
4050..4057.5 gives 48.1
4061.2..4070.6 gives 46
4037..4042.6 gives 57.8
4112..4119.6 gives 48.8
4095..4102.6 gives 45.2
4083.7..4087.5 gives 51.3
